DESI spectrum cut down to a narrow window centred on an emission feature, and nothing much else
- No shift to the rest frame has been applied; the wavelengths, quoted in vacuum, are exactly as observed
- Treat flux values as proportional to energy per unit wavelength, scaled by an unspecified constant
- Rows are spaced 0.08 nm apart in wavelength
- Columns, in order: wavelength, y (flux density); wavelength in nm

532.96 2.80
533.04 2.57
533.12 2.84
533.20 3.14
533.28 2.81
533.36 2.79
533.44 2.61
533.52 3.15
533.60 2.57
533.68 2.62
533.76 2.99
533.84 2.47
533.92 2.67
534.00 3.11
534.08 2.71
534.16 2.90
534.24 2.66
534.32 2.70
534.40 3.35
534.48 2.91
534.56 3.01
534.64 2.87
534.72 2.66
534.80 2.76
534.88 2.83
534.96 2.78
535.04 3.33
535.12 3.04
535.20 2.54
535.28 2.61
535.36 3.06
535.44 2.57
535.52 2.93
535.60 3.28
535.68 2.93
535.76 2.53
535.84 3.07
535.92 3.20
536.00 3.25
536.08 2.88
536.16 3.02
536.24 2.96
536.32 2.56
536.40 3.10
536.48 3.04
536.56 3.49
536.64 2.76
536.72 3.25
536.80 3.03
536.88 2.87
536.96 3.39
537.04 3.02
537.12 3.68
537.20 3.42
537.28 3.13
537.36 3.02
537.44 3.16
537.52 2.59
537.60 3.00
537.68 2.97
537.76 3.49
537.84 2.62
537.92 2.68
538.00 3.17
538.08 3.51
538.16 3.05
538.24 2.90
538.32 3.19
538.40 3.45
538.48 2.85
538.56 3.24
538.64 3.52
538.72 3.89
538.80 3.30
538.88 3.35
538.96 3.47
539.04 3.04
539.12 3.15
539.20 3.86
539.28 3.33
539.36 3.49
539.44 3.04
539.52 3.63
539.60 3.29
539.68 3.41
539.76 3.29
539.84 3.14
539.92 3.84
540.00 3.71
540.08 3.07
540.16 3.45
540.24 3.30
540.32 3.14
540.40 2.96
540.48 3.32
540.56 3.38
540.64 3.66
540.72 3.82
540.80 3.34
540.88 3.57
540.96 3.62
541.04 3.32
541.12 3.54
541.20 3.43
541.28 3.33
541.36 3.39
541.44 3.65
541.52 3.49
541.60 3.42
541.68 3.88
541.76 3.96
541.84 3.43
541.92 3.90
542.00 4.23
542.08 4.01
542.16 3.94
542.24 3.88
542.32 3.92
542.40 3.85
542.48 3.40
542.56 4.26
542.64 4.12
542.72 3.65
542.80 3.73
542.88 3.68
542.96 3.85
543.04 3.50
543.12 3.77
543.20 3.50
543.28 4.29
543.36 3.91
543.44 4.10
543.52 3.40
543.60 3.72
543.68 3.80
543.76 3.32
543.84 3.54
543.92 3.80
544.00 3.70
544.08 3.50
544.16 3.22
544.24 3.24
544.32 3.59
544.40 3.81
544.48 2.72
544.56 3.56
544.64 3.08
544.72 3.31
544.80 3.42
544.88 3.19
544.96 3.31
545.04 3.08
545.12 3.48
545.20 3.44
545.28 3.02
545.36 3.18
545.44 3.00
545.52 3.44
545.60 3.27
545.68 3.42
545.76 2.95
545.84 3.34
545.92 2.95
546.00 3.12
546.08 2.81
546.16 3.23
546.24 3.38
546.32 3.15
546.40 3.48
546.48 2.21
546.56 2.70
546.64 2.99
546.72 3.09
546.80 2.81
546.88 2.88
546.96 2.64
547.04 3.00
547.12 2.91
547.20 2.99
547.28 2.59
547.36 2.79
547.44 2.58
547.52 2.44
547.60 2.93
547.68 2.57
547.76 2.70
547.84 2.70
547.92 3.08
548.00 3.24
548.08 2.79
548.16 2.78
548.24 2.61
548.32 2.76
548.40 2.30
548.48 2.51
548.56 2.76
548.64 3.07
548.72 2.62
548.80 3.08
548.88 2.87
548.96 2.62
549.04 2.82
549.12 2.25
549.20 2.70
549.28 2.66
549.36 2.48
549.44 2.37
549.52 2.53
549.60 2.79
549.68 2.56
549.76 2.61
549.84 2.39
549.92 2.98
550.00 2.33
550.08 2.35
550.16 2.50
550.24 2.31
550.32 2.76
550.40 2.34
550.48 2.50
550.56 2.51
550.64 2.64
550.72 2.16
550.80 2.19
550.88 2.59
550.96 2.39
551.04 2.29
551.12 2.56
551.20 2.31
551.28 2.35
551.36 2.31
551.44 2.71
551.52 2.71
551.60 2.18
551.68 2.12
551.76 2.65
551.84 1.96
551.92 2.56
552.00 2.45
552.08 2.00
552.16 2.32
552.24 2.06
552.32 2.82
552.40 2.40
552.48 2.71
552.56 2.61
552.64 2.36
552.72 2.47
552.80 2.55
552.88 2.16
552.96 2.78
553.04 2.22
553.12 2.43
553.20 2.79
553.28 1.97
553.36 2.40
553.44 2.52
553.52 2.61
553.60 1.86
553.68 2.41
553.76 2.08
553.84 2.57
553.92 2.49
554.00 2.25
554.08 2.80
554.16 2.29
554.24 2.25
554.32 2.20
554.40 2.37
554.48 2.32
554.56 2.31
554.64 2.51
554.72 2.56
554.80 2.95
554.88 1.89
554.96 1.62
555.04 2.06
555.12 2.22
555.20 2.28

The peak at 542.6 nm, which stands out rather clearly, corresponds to C III]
